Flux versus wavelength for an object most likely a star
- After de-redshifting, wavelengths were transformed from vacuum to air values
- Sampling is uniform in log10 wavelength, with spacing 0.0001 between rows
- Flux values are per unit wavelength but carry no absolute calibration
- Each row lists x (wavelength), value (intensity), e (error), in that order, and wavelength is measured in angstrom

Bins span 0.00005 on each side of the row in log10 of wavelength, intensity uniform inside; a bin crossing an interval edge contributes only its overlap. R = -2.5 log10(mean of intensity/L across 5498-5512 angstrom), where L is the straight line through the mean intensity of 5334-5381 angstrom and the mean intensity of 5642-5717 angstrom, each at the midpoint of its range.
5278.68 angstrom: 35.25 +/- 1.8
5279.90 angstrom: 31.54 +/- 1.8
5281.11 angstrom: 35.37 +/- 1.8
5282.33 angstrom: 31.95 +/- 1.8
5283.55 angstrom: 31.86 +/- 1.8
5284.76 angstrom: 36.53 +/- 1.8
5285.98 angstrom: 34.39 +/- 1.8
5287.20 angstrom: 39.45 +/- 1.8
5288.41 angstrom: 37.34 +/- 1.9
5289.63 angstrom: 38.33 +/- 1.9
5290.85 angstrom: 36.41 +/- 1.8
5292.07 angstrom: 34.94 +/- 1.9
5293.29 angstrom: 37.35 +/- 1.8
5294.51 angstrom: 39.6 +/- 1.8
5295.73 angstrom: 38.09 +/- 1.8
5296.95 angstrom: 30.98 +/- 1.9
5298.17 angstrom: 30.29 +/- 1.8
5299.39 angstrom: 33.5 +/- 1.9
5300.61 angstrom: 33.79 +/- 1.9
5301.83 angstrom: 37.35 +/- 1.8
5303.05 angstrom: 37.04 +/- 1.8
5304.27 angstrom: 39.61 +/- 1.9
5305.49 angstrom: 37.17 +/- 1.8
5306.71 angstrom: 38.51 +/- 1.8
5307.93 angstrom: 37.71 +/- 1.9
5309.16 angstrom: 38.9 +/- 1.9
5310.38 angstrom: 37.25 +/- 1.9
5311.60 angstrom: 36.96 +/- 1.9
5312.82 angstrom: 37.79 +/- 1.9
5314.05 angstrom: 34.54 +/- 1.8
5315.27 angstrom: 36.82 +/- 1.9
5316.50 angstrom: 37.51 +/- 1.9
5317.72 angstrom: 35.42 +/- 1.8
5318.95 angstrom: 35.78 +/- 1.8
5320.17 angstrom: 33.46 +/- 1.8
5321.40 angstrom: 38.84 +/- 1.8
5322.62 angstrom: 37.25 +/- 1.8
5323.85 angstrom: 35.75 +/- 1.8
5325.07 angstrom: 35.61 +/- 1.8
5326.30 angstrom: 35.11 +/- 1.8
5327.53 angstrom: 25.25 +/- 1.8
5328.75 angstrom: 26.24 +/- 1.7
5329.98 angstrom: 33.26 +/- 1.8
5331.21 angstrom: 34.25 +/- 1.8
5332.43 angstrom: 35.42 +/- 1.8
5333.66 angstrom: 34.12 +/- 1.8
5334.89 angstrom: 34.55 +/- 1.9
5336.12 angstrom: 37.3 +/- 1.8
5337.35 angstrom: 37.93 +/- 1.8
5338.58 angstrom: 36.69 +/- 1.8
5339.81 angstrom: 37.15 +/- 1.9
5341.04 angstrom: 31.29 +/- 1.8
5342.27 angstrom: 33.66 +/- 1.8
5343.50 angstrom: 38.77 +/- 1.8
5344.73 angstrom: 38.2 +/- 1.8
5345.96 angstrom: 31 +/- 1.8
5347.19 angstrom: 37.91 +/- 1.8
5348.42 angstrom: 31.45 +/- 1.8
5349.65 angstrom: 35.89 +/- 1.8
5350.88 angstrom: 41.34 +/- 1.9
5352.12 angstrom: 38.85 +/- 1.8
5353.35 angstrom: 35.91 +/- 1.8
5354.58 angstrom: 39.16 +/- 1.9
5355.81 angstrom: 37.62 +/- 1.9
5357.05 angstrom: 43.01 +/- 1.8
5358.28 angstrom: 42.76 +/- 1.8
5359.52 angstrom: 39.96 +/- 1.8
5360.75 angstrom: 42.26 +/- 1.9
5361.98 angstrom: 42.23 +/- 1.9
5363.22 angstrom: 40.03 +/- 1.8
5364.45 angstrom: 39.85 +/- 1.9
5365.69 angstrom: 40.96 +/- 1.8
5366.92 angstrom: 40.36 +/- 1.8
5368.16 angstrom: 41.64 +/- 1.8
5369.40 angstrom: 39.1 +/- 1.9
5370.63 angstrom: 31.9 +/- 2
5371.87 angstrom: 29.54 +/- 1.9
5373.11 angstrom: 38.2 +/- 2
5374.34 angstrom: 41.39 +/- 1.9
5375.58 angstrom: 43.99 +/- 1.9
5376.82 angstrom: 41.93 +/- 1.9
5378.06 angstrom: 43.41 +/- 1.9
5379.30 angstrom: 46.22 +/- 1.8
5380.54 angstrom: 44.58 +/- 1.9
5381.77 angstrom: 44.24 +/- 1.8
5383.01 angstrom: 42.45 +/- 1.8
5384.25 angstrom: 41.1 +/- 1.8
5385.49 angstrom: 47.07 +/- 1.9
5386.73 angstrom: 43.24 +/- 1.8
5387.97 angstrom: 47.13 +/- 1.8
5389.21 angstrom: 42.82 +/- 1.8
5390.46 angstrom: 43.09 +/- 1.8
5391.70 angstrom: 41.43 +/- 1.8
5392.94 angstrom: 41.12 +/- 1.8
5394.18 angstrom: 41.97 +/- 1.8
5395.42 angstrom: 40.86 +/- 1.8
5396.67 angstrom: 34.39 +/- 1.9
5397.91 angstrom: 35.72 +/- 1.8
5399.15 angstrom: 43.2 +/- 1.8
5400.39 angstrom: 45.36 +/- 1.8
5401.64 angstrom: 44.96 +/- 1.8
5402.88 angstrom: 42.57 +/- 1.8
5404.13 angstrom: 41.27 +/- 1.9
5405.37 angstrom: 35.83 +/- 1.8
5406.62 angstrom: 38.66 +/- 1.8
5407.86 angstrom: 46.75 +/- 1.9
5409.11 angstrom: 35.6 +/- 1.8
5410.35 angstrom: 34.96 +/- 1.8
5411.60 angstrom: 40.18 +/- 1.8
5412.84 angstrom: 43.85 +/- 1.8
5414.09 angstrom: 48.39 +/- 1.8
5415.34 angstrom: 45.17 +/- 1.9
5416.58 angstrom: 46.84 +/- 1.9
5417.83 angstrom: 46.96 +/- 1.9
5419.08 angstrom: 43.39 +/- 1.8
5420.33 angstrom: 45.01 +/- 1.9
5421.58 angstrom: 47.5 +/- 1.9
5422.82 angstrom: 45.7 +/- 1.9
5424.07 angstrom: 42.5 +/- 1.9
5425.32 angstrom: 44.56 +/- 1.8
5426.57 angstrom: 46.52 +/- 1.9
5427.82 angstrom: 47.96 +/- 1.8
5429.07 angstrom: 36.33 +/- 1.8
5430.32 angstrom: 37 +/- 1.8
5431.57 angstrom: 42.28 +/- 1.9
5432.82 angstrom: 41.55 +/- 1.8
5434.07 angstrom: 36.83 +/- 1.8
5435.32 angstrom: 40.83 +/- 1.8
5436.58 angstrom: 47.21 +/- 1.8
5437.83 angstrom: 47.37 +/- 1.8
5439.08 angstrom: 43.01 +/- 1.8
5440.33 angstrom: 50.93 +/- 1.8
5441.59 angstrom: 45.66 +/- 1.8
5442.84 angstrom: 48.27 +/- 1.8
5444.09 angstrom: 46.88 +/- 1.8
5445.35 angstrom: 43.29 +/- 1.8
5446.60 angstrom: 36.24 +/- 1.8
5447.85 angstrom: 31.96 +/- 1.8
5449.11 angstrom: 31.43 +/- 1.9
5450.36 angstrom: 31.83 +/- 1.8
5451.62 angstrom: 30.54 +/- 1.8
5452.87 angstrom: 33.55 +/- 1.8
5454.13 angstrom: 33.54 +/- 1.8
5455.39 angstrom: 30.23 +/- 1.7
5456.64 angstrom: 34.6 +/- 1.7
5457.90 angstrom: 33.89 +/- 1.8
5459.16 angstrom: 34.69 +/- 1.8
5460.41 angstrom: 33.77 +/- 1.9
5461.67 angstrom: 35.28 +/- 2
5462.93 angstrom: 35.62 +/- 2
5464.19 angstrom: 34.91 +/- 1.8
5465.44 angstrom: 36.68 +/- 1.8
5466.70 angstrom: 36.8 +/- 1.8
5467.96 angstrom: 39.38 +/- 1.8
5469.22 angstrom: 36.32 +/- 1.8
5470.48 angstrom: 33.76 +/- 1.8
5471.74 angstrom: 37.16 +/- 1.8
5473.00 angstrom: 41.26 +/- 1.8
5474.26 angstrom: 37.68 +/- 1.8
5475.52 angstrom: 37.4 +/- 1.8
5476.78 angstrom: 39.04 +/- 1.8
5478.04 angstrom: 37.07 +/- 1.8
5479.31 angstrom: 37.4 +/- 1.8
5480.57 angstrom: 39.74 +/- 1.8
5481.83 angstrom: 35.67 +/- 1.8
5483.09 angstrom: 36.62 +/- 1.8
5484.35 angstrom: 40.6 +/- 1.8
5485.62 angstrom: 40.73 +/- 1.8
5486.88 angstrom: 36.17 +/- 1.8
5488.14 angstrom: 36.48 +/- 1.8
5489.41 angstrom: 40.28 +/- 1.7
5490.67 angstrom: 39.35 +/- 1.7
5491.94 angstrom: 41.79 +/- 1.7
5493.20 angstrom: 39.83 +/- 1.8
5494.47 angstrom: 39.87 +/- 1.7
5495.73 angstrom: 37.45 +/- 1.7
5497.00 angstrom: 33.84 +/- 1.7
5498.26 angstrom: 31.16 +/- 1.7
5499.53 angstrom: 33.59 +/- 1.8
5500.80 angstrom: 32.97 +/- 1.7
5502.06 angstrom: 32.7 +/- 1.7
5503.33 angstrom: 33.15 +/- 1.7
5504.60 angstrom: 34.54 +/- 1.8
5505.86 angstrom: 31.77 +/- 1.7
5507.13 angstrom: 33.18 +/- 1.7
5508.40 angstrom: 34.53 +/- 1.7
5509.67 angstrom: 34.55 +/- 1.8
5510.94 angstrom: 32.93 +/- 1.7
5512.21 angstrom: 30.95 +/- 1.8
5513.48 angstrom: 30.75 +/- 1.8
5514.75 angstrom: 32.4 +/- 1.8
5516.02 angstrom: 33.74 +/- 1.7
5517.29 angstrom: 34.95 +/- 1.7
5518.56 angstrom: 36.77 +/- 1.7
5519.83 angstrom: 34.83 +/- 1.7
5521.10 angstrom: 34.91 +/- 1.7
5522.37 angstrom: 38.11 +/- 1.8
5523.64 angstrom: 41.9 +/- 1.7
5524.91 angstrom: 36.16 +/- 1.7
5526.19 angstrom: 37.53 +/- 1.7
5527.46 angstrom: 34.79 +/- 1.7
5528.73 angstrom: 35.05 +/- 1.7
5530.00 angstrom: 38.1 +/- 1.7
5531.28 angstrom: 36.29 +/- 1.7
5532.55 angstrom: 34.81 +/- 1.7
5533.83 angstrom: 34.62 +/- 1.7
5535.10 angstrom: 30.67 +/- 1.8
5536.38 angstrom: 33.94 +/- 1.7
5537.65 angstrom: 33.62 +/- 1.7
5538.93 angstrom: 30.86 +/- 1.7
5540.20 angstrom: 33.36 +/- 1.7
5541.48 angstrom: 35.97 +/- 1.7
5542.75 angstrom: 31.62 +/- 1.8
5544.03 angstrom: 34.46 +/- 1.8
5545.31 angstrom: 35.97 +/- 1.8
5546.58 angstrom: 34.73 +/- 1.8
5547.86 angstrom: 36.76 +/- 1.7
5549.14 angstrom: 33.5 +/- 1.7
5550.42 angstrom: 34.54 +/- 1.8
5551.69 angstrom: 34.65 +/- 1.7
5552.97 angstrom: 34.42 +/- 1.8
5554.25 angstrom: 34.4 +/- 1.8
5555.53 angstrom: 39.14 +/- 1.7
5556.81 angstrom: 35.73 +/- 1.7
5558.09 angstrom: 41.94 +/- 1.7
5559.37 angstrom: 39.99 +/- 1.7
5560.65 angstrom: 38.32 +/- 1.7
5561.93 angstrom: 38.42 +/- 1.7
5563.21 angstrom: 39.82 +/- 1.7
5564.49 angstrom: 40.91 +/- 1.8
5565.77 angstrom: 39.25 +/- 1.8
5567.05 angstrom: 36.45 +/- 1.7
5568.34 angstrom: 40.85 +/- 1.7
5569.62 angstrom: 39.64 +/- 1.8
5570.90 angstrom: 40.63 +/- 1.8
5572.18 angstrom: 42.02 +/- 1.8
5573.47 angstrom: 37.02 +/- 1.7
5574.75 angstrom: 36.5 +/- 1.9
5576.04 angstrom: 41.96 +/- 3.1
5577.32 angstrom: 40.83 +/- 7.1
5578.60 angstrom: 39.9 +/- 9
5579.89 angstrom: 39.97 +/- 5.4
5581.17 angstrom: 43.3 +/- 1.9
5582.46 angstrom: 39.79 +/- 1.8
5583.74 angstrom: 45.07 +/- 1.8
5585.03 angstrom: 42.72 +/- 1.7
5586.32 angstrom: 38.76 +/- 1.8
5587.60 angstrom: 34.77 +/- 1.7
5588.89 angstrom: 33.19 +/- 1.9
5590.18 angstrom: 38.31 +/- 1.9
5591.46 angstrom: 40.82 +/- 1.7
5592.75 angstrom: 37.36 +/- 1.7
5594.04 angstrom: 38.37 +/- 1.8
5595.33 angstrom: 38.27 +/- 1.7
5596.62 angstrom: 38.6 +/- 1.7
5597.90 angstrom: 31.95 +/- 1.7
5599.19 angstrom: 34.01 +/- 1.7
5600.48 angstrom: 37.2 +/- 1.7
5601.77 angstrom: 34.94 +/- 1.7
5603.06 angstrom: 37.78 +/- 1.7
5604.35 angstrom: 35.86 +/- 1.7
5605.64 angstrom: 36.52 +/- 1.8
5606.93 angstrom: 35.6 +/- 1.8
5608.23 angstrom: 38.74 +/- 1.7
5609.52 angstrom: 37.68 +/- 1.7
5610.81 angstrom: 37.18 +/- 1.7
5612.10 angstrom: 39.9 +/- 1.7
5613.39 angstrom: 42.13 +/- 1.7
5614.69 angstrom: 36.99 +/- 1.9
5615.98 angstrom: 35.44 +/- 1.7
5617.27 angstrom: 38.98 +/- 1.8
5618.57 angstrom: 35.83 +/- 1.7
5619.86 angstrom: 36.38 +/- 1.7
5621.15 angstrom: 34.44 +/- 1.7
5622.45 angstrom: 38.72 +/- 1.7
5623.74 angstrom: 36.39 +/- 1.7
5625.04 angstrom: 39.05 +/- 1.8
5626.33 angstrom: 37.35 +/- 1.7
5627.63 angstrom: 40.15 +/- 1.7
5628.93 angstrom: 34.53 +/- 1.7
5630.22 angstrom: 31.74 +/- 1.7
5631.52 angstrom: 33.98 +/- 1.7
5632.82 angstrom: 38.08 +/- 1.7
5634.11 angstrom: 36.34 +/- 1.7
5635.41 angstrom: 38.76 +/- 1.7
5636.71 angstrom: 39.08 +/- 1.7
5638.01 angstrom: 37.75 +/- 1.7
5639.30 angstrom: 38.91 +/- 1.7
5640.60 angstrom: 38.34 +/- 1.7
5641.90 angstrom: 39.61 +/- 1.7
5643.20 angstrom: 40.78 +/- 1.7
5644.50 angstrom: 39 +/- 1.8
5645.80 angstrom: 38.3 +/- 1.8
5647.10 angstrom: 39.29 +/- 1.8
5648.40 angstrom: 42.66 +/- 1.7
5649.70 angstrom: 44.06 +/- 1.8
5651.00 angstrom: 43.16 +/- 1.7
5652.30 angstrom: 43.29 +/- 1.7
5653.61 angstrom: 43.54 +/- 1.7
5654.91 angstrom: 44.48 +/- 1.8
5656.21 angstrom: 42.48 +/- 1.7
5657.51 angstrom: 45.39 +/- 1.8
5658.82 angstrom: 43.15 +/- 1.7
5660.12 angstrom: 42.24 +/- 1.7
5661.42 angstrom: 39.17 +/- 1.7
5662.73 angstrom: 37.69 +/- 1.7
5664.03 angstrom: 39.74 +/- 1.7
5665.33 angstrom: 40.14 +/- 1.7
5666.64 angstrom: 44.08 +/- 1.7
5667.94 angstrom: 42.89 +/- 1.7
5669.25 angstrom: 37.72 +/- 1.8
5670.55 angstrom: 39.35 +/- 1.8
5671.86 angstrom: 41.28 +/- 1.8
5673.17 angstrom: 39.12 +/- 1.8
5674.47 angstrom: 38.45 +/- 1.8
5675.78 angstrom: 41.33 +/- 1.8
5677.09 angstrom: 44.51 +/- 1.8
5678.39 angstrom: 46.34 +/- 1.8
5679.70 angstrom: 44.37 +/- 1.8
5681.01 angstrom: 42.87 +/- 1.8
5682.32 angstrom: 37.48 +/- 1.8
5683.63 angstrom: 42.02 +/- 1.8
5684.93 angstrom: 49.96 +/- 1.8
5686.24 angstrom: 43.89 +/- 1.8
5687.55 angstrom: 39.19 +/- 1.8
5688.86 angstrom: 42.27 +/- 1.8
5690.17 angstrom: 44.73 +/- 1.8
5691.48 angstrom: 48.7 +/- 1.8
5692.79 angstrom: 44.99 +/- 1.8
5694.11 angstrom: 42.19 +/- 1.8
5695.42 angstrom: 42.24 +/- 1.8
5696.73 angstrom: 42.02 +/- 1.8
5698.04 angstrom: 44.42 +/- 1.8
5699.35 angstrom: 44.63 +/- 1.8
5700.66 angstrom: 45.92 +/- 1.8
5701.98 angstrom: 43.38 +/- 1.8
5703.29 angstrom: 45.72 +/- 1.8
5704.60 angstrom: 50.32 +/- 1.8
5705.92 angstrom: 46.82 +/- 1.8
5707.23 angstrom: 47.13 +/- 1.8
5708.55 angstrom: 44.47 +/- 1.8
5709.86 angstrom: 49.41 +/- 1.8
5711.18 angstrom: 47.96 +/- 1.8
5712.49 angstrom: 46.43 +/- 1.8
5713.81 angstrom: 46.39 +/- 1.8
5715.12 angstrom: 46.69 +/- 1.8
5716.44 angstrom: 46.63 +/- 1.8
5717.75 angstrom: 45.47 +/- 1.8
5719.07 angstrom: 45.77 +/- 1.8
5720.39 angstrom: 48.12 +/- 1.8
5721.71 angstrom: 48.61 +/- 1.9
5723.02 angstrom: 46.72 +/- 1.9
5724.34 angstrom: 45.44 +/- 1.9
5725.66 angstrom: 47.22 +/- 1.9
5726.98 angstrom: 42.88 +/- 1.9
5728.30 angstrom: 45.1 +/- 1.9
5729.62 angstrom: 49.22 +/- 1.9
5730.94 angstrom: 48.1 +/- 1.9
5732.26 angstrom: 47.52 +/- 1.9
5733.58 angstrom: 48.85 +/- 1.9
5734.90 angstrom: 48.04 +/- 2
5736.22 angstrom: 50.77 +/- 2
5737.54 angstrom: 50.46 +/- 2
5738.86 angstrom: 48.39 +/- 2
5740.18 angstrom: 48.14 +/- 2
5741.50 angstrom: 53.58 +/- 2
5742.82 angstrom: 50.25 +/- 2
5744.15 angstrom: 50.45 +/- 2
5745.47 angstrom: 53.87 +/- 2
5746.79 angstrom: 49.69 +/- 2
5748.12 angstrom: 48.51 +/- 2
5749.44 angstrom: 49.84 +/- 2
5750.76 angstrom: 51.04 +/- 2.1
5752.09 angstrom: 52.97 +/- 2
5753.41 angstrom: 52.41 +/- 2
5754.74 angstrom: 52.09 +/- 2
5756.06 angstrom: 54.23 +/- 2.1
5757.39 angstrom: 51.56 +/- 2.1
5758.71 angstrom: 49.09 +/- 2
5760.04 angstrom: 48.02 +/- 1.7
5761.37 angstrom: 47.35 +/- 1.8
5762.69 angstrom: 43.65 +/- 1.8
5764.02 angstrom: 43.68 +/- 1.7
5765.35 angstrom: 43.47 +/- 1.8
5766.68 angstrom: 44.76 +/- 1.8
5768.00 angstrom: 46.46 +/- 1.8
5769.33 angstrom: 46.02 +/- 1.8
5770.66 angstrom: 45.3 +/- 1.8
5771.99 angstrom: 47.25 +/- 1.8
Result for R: 0.22 mag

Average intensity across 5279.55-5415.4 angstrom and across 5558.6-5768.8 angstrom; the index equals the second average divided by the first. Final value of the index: 1.11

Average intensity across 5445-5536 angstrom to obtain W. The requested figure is 35.6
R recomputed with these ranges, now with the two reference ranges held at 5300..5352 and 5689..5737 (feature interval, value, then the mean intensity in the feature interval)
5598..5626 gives 0.18 mag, 37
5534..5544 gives 0.25 mag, 33.1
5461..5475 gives 0.08 mag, 36.8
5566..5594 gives 0.08 mag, 39.5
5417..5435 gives -0.12 mag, 43.2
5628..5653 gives 0.14 mag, 38.8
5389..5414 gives -0.08 mag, 40.9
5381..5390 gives -0.18 mag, 44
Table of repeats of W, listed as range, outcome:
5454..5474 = 35.6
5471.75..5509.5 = 36.7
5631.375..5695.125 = 41.4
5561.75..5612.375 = 38.5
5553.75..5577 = 39.1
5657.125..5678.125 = 41.1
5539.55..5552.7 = 34.6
